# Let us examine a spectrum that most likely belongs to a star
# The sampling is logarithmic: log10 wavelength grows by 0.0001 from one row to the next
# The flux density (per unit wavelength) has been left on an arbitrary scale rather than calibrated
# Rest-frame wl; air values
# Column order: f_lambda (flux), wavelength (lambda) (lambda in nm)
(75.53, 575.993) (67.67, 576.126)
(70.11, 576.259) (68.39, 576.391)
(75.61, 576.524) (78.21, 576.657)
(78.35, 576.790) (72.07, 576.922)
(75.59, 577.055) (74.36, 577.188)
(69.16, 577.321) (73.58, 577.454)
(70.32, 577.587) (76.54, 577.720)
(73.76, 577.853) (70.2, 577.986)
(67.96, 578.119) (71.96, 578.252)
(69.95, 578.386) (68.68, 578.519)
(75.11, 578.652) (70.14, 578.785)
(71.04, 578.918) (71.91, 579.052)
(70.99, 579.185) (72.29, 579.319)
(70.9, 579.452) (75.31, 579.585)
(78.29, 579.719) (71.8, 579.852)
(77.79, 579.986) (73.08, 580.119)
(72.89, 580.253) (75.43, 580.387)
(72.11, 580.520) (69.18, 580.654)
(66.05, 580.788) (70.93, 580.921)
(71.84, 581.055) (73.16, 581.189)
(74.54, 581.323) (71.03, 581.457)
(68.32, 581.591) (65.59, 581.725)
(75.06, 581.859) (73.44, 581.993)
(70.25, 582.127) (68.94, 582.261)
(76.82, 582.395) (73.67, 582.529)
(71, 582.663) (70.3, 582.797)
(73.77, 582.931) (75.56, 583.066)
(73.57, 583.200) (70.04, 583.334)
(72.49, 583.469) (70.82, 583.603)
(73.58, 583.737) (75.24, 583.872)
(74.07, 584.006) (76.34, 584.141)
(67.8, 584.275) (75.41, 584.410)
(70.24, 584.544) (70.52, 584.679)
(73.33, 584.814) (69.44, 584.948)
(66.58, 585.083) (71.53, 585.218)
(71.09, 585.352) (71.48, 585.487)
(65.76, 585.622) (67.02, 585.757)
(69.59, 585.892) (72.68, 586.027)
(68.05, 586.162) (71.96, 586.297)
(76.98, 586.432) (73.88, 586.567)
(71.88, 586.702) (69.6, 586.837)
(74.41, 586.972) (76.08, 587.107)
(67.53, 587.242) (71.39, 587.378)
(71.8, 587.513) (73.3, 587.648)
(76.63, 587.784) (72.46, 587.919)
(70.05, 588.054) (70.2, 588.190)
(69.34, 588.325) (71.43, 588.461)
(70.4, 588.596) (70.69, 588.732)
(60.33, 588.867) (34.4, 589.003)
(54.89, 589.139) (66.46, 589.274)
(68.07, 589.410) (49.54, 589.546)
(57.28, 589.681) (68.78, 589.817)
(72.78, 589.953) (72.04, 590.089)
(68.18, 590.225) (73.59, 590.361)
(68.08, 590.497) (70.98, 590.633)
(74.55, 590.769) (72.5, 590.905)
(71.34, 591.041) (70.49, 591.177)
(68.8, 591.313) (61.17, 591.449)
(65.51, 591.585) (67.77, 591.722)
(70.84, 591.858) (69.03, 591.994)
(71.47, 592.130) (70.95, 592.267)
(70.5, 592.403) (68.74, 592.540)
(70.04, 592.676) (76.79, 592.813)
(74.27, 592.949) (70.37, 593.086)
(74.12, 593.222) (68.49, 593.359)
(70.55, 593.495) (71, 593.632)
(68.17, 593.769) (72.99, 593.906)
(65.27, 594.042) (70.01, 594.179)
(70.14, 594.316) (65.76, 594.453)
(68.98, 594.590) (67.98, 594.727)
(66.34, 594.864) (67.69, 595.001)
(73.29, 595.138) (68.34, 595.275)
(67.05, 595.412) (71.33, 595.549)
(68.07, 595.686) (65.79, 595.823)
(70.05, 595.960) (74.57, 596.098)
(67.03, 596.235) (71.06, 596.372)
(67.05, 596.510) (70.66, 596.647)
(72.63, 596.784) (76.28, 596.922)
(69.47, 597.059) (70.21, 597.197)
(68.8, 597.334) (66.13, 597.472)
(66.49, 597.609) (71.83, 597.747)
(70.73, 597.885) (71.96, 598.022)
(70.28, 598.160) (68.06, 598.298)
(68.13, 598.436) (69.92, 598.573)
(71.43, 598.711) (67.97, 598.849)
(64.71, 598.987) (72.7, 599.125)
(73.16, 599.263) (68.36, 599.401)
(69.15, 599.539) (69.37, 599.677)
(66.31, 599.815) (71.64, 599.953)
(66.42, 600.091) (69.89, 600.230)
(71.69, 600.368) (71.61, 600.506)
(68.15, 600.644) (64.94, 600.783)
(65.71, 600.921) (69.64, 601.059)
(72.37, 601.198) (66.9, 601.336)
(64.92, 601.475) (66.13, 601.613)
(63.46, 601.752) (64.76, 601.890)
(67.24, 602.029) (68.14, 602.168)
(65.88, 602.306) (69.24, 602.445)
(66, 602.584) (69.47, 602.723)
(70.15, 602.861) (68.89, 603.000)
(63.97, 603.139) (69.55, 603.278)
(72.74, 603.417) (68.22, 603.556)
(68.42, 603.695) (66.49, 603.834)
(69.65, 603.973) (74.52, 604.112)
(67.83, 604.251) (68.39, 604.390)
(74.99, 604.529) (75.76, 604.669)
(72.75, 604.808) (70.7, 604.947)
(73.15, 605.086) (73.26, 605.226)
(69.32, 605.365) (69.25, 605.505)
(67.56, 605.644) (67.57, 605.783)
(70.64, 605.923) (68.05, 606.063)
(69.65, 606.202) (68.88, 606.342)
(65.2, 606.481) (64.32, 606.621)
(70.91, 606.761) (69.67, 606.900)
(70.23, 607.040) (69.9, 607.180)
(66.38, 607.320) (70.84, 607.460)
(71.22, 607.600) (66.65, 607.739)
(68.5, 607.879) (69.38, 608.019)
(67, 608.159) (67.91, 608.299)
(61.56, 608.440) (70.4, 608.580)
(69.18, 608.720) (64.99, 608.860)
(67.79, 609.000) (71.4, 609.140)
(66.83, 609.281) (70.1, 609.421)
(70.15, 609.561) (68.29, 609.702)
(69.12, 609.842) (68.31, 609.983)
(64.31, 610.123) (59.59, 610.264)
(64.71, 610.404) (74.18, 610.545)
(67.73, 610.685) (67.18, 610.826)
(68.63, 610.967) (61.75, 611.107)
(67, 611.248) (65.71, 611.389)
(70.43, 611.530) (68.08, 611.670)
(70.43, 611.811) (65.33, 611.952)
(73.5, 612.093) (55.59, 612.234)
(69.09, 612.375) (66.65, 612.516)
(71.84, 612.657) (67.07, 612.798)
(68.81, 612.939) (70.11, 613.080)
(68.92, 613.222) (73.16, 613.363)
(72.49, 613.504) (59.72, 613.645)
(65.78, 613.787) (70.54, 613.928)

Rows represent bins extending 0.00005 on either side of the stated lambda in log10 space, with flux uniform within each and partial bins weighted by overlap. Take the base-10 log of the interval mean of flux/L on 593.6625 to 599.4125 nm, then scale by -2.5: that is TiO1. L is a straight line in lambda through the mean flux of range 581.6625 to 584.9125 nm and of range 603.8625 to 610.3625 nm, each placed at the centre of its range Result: 0.02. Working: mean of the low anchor 72.4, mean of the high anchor 68.9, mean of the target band 69.5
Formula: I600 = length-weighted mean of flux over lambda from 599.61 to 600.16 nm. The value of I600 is 68.5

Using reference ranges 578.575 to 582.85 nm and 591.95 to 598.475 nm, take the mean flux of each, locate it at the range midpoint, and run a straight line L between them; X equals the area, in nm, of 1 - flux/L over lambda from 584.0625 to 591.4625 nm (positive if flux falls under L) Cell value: 0.20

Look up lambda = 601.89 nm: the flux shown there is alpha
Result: 64.76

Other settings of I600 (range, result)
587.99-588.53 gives 70.2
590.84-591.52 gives 68.9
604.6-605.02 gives 73.2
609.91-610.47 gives 64.2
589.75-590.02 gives 70.7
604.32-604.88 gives 73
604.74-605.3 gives 72.5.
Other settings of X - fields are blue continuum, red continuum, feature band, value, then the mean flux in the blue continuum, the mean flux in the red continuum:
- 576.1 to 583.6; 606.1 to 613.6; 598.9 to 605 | 0.02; 72.3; 68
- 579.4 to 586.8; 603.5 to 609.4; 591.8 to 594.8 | 0.02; 72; 69.2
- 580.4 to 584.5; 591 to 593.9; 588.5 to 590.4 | 0.20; 72.1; 70.1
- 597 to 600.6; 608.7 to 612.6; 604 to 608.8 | -0.09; 69.5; 67.4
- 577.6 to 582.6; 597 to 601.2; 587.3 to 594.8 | 0.20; 72.1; 69.2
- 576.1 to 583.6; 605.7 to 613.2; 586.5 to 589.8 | 0.18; 72.3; 67.9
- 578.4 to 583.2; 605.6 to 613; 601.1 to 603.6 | 0.04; 72.2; 67.9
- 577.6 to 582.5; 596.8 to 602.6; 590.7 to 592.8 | 0.01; 72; 68.8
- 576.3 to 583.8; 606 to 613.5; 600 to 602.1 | 0.05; 72.4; 68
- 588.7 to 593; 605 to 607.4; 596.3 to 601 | -0.09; 67.2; 69.1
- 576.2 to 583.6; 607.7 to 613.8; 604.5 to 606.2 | -0.06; 72.3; 67.6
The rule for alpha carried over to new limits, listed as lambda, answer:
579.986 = 77.79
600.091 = 66.42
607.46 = 70.84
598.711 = 71.43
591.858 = 70.84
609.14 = 71.4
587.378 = 71.39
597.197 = 70.21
